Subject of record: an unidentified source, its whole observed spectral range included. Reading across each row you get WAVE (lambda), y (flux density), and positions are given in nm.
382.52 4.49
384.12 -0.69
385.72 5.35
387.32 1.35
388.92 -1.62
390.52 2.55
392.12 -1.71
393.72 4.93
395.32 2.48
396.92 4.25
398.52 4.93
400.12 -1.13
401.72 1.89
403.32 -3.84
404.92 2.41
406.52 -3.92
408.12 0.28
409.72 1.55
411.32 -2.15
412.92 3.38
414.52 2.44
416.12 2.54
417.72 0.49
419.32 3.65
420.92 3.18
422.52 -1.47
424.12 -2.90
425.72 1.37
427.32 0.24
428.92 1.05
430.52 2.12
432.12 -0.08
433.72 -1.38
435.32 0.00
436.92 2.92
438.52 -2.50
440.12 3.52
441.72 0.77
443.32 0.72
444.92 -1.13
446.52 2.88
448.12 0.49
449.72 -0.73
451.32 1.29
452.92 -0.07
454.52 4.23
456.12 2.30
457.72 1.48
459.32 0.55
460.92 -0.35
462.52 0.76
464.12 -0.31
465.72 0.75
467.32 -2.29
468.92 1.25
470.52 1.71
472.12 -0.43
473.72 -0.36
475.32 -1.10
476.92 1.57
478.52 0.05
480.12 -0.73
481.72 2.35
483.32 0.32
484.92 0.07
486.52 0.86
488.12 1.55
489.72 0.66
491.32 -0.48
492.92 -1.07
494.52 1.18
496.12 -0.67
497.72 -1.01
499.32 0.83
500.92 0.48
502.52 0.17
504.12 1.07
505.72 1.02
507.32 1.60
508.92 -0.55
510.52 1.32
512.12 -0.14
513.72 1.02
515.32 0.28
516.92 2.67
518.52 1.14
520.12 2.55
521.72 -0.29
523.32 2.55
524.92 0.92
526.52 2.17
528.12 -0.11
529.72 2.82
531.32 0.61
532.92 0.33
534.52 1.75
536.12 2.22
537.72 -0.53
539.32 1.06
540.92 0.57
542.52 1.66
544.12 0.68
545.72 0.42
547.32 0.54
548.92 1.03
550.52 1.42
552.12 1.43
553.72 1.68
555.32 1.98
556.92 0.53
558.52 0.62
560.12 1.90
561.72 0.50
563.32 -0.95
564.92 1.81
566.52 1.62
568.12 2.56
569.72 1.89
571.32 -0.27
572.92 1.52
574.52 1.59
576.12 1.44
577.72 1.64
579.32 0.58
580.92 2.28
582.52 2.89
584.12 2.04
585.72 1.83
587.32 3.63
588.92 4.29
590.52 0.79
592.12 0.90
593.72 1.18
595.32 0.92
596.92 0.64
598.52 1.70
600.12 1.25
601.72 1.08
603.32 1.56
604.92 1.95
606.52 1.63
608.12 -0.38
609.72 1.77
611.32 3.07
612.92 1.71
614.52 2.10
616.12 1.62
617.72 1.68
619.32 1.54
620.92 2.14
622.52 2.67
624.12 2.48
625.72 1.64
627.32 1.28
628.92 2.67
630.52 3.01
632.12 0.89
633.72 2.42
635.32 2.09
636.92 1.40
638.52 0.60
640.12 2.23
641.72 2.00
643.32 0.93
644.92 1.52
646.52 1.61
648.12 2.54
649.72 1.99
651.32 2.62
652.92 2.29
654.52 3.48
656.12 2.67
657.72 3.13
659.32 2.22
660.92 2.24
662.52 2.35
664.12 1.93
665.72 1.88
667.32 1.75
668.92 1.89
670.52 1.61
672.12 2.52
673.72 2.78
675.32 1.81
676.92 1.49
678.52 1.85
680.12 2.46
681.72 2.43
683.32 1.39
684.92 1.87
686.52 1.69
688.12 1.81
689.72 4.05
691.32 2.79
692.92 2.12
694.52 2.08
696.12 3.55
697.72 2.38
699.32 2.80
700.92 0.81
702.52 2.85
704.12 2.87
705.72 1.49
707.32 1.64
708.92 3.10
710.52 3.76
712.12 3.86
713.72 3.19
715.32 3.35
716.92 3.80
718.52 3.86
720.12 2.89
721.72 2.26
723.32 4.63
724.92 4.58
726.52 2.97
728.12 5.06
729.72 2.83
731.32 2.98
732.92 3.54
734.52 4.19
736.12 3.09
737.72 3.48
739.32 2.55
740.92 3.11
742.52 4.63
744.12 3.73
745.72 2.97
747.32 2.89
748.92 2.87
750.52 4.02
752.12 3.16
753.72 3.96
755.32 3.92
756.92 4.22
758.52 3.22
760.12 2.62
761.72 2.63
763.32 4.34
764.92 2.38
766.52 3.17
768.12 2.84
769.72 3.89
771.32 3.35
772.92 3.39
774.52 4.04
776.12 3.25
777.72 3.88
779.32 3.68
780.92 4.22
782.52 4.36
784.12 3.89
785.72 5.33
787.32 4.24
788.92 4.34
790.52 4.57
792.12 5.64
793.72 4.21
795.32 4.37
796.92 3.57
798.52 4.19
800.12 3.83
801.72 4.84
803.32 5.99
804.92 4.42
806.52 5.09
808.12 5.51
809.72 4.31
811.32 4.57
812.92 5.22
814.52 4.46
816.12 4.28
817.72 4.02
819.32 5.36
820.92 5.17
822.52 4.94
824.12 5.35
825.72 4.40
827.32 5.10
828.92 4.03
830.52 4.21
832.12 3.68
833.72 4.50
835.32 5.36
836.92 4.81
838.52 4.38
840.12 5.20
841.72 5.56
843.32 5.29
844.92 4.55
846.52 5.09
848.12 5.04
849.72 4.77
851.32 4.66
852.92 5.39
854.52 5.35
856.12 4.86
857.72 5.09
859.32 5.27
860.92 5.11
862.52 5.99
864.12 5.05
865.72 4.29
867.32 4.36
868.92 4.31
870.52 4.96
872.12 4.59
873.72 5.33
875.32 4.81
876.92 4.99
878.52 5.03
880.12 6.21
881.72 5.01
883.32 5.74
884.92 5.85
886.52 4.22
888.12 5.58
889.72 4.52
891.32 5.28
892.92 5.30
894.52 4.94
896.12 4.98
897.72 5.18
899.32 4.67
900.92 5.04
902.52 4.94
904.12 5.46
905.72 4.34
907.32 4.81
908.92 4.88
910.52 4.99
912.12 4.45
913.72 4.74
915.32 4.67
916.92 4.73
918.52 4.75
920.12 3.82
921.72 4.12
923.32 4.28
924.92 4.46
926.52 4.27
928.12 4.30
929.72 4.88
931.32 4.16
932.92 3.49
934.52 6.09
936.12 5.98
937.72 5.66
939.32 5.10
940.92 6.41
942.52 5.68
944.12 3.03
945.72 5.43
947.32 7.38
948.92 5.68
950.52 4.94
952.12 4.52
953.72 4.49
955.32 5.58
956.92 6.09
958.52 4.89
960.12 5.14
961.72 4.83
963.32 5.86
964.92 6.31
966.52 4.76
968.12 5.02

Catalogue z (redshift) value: 0.781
